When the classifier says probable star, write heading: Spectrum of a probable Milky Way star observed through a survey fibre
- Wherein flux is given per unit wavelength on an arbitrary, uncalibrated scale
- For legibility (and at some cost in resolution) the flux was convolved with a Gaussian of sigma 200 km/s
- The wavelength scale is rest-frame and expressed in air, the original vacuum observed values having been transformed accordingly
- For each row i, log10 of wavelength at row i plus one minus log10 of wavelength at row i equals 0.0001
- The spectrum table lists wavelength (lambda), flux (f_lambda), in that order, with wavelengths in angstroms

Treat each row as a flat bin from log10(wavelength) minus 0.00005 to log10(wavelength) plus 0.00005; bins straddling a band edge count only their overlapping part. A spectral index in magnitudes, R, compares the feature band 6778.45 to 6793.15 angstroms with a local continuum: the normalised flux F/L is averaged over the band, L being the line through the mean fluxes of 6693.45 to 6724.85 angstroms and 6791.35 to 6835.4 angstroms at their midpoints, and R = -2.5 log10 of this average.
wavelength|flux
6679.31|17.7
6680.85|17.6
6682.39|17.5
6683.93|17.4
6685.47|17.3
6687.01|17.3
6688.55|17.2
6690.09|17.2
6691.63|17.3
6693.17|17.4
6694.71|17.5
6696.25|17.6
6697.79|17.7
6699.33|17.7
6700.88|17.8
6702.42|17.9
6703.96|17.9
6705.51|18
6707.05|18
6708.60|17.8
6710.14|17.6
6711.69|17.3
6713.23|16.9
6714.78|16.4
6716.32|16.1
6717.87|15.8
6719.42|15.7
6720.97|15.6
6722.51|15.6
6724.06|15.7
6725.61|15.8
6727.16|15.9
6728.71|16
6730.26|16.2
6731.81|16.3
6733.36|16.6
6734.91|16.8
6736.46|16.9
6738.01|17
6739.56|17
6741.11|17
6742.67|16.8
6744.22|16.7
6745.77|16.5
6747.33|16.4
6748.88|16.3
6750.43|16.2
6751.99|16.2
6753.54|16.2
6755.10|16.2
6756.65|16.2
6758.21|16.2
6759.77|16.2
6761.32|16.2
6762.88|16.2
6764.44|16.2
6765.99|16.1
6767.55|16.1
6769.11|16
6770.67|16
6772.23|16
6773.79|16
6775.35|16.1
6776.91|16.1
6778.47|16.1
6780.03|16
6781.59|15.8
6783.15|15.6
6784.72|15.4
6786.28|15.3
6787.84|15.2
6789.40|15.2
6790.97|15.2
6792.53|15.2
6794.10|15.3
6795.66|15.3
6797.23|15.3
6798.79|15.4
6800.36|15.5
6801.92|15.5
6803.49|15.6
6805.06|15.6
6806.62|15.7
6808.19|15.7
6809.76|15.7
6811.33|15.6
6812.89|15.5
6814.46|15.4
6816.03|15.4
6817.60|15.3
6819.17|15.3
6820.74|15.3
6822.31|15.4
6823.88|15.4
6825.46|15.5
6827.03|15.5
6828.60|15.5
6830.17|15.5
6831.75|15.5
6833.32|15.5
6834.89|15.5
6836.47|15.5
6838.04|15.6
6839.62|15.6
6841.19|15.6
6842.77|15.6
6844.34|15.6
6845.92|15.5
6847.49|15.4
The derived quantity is 0.03 mag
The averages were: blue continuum 17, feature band 15.5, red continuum 15.5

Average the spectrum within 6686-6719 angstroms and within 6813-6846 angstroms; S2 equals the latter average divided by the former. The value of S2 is 0.9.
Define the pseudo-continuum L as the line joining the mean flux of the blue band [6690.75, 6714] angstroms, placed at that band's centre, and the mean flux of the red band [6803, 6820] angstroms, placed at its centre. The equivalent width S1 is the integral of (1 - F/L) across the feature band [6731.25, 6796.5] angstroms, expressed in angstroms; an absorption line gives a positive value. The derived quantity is 1.4 angstroms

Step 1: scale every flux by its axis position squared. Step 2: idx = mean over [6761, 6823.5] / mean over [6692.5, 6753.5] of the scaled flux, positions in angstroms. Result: 1.0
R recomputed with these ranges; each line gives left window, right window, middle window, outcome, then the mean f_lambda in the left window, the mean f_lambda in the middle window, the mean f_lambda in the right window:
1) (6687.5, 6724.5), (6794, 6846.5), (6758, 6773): 0.01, 17.1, 16.1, 15.5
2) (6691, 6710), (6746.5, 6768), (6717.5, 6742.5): 0.04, 17.7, 16.3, 16.2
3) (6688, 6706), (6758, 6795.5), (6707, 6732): 0.05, 17.6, 16.3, 15.8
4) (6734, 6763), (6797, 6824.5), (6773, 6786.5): 0.01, 16.5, 15.8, 15.5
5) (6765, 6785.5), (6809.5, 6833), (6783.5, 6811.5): 0.02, 15.9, 15.4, 15.4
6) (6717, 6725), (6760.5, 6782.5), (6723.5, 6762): -0.04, 15.7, 16.4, 16.1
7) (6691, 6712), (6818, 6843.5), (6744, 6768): 0.03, 17.7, 16.3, 15.5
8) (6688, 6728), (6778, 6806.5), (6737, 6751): -0.02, 17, 16.7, 15.5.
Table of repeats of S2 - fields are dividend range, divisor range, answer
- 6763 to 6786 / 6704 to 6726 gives 0.96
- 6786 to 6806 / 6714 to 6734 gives 0.96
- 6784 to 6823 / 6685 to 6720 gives 0.89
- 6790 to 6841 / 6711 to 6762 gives 0.95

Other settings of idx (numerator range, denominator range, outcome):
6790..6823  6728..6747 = 0.95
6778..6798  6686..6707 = 0.90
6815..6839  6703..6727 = 0.96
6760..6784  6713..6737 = 1.01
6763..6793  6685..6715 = 0.92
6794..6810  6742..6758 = 0.96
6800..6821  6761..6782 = 0.98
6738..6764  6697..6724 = 0.98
